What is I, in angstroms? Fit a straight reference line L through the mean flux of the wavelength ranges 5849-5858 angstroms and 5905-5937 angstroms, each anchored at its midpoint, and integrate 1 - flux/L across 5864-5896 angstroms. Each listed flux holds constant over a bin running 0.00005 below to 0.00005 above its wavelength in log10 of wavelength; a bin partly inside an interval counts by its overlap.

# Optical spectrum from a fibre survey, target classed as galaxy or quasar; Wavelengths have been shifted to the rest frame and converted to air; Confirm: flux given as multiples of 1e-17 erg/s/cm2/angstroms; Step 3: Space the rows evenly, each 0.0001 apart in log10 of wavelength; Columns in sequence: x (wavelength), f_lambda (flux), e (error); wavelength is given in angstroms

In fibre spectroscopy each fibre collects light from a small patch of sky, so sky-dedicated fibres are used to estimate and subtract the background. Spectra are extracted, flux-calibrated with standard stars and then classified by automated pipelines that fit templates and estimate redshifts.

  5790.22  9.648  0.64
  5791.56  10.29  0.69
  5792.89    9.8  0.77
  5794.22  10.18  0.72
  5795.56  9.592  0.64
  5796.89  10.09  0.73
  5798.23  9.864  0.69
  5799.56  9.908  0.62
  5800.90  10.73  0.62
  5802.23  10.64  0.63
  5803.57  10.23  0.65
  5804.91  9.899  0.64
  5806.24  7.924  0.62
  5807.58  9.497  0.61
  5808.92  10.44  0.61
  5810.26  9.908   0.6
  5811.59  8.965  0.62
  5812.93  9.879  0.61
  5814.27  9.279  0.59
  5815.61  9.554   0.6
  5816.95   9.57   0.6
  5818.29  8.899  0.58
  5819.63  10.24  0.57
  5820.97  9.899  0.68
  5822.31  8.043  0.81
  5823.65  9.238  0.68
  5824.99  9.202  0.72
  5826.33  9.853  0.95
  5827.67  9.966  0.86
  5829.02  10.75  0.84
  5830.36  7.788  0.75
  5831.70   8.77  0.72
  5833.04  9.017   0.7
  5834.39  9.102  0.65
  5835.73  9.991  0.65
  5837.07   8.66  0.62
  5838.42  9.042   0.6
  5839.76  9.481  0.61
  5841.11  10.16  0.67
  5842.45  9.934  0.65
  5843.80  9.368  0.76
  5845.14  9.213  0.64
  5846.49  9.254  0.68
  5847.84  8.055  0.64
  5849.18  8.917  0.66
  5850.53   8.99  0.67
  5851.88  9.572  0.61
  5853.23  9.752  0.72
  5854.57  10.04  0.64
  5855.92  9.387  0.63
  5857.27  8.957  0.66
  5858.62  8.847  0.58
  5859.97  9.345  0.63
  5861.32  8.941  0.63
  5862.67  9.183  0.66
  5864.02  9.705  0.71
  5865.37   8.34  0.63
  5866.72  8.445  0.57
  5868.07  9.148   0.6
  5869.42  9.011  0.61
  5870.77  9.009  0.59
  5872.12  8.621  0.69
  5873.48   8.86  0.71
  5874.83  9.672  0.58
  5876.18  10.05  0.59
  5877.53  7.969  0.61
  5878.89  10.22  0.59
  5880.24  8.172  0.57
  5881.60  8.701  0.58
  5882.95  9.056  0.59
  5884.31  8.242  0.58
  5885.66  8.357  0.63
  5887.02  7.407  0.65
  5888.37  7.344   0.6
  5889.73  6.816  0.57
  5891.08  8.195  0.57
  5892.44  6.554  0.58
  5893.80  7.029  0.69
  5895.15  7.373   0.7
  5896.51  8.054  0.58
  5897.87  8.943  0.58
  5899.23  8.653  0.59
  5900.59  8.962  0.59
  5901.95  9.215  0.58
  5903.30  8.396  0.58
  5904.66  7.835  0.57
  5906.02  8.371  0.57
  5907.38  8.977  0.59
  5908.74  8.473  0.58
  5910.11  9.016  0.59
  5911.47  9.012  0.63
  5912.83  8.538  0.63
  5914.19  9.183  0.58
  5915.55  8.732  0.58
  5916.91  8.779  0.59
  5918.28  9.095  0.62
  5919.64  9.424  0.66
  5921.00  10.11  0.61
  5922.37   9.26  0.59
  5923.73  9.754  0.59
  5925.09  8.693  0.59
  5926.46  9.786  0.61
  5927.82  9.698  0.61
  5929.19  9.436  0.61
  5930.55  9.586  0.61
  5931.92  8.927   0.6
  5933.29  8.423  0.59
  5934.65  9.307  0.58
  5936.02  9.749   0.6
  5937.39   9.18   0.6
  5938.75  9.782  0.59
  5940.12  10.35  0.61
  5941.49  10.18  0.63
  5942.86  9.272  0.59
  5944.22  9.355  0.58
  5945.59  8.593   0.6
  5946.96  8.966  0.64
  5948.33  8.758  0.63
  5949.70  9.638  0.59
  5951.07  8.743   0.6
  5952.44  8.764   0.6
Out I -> 3.1 angstroms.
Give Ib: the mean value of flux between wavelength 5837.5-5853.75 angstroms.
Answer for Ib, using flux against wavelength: 9.29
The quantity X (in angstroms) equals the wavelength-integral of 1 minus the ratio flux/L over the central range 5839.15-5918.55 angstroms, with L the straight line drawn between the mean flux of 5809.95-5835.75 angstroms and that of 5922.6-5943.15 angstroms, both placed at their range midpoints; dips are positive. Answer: 5.5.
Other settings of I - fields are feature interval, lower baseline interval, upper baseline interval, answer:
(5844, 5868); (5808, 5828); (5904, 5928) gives 0.5 angstroms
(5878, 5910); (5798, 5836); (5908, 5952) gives 3.7 angstroms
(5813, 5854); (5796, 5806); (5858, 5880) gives 1.2 angstroms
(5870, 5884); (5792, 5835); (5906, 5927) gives 0.4 angstroms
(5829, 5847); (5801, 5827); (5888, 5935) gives 0.1 angstroms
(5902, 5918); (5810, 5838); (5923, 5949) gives 1.1 angstroms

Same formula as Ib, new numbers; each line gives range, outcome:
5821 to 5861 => 9.27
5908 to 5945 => 9.3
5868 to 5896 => 8.35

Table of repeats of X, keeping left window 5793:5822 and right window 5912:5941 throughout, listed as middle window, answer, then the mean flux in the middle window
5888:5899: 2.2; 7.59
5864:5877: 0.7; 9.05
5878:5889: 1.2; 8.43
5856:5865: 0.4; 9.15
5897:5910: 1.0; 8.65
